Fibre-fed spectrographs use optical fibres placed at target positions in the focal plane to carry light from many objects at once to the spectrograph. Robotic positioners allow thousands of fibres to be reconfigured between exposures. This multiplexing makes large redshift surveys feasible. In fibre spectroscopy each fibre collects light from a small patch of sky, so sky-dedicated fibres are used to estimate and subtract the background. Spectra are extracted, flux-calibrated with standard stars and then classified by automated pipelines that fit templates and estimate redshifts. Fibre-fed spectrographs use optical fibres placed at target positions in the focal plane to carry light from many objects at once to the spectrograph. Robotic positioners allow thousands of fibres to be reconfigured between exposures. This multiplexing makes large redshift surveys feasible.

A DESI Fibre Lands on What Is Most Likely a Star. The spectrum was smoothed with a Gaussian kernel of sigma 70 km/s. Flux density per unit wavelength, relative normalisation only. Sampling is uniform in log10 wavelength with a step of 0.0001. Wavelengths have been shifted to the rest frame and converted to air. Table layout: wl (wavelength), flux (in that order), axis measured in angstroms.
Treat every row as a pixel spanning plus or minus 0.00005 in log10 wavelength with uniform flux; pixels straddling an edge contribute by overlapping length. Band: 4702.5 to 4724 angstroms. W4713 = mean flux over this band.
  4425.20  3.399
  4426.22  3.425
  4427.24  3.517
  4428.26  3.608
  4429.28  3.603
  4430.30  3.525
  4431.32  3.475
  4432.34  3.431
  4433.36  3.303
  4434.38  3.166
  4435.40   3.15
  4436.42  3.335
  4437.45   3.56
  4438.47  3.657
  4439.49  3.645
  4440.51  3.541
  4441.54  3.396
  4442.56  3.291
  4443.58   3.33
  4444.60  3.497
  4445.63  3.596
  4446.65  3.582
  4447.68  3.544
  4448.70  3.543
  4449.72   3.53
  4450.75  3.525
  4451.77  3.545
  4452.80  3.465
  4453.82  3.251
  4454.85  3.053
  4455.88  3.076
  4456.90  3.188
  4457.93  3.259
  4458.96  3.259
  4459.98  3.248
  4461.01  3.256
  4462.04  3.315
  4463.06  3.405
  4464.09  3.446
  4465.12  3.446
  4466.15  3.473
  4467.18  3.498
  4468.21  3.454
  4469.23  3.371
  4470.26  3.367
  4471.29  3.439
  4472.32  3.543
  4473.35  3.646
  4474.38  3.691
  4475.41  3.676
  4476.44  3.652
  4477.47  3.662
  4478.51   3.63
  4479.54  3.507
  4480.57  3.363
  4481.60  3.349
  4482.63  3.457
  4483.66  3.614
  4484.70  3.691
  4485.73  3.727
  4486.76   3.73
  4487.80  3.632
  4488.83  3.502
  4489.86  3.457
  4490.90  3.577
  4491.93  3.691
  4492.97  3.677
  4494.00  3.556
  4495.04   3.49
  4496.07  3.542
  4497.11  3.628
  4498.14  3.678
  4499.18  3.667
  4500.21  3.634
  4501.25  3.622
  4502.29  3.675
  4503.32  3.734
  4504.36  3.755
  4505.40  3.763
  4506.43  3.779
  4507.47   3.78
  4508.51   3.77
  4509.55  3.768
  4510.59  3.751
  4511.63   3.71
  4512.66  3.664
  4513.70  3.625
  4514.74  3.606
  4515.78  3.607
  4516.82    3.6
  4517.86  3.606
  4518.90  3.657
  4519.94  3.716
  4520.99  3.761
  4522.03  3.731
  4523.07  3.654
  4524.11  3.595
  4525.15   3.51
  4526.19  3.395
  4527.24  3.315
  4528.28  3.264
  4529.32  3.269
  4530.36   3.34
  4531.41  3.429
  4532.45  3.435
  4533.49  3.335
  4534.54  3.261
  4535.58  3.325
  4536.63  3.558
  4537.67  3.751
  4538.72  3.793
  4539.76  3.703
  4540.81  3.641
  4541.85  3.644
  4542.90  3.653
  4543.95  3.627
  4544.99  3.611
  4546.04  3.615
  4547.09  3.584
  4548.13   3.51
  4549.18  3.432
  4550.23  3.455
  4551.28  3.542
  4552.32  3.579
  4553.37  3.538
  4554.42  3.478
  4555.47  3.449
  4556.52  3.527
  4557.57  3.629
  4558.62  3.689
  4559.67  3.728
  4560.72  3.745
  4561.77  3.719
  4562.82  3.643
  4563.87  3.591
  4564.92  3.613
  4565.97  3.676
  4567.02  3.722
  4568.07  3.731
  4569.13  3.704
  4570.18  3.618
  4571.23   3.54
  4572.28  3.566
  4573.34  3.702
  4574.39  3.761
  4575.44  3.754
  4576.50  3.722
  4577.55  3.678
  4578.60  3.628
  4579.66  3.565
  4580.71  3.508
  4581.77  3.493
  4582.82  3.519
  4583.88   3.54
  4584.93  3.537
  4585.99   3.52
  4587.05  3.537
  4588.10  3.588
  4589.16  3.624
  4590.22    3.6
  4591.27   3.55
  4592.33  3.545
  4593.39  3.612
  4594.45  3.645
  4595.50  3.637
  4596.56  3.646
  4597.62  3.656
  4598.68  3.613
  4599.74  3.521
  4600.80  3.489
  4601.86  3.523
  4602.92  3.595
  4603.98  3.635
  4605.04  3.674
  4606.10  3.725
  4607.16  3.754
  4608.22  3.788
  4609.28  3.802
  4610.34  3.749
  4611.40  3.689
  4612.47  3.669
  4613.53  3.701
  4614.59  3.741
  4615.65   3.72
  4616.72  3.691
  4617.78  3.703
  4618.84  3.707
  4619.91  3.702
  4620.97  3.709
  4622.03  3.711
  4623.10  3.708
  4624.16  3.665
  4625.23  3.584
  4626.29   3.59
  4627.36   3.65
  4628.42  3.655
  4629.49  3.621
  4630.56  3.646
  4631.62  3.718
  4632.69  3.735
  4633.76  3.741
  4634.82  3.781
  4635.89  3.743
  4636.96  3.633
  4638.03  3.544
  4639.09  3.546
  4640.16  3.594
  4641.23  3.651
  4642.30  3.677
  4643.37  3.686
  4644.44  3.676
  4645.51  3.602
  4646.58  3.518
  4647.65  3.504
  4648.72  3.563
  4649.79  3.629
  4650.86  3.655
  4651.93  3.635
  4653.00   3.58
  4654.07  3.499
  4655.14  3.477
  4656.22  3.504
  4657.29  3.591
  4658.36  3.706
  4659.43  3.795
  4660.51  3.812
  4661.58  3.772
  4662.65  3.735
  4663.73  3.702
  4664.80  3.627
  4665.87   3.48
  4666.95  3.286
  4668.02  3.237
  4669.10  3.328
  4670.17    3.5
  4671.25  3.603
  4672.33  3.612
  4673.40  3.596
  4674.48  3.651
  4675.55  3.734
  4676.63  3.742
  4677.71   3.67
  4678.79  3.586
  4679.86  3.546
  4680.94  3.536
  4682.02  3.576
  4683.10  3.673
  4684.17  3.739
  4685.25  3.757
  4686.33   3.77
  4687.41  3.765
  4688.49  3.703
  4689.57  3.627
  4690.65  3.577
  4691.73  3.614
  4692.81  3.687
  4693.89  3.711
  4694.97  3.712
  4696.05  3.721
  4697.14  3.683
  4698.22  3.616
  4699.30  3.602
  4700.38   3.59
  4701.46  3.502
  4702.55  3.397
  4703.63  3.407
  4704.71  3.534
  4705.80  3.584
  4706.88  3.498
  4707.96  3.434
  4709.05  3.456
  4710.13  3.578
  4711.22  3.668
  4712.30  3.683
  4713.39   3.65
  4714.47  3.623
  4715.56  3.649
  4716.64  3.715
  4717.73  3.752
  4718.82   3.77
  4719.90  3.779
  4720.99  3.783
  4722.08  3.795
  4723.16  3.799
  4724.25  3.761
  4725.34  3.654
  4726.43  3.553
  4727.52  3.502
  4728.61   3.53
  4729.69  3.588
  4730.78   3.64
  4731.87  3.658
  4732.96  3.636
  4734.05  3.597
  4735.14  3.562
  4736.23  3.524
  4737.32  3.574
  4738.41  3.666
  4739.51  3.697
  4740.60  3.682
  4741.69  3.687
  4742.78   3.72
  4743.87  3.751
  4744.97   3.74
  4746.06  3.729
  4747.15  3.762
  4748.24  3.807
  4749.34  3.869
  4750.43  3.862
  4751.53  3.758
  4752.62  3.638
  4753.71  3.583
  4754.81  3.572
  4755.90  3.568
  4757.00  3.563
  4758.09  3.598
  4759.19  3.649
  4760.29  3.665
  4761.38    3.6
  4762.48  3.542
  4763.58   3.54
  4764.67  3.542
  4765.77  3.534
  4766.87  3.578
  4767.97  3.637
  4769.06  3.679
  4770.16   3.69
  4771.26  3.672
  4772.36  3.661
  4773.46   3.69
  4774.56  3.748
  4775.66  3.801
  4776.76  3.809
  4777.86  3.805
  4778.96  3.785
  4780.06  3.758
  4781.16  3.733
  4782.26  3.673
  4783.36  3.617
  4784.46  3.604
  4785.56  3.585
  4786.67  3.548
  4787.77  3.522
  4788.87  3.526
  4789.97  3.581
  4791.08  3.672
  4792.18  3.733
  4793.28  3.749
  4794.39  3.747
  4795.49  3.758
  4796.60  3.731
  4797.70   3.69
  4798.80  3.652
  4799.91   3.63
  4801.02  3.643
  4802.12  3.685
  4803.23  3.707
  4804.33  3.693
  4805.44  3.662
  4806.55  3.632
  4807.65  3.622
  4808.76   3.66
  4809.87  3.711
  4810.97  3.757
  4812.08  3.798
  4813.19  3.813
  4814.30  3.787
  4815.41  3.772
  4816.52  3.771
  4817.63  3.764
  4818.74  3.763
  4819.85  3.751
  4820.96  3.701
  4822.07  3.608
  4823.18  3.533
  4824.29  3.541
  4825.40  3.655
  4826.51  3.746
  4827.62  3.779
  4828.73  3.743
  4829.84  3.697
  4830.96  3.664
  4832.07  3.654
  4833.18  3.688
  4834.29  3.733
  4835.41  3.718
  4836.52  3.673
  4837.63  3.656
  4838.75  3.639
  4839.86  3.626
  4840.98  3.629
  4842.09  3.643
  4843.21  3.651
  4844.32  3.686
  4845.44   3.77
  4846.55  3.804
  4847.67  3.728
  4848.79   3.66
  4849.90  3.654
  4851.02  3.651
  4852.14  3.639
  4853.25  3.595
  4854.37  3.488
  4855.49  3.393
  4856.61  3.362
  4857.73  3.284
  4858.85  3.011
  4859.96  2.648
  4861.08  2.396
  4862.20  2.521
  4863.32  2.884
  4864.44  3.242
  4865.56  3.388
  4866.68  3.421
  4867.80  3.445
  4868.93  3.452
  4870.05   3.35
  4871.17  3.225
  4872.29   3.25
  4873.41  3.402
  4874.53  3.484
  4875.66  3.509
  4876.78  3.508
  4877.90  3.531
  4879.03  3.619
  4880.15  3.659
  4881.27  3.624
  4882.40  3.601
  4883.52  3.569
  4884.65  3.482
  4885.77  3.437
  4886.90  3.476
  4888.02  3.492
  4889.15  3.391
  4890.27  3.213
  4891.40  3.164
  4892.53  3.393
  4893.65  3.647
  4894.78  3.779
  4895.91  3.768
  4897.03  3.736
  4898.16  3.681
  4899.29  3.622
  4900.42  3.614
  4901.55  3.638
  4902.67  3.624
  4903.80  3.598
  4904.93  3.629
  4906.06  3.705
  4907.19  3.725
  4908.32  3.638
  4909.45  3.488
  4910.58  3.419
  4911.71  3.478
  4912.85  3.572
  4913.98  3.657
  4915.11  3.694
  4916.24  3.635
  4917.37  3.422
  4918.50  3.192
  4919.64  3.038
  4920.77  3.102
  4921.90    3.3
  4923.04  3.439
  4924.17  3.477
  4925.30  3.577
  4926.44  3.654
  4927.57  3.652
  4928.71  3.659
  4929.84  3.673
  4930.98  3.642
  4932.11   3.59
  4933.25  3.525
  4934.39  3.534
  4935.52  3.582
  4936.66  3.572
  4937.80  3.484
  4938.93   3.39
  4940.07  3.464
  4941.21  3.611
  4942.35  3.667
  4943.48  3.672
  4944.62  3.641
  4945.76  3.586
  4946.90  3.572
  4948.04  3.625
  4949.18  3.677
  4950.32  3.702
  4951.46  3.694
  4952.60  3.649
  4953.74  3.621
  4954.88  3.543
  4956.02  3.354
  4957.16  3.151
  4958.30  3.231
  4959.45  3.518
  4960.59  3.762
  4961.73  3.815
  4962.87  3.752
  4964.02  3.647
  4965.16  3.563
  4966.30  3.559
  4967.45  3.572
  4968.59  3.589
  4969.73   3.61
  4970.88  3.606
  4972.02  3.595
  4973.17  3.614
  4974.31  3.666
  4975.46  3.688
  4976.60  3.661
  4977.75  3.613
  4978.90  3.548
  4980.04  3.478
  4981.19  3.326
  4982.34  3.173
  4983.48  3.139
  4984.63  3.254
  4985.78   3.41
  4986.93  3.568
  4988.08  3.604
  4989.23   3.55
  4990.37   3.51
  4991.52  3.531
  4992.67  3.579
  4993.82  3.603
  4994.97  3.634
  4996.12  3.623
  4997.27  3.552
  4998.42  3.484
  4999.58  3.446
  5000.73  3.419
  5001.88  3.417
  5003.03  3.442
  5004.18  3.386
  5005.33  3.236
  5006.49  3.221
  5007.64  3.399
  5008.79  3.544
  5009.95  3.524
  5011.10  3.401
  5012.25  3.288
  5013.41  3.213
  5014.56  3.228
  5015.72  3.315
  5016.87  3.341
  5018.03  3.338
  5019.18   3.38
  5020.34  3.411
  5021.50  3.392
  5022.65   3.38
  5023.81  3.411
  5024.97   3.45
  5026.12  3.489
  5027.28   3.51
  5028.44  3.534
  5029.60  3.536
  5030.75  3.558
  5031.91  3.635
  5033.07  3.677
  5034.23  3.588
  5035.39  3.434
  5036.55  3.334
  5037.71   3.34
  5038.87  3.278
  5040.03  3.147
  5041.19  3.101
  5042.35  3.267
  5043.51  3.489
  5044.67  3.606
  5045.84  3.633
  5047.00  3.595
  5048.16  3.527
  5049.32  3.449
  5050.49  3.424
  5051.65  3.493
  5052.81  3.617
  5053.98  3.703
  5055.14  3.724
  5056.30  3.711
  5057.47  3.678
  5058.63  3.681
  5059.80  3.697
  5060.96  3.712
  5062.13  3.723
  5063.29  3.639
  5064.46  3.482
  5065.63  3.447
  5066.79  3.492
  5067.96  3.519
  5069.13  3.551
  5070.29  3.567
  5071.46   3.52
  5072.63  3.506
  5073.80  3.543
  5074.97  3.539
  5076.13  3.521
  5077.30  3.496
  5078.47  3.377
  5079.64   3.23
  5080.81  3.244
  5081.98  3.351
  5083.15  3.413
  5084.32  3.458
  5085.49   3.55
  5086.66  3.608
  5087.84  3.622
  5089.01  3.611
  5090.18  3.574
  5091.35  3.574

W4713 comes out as 3.64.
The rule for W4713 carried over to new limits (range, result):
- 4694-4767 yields 3.64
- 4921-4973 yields 3.57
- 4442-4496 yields 3.48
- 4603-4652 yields 3.67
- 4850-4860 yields 3.39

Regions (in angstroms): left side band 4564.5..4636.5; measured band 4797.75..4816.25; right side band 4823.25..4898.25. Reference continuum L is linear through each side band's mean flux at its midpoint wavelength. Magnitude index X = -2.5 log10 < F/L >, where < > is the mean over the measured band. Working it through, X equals -0.05 mag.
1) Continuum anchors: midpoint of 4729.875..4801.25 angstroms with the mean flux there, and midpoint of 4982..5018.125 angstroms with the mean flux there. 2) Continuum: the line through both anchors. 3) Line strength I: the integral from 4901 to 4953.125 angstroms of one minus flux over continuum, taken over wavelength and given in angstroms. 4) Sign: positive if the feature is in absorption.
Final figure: -0.9 angstroms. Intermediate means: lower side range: 3.66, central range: 3.56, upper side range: 3.42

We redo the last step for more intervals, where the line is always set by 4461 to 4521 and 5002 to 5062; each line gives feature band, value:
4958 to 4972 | -0.52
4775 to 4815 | -1.94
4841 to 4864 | 0.84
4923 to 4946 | -0.61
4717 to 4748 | -1.23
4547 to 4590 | -0.30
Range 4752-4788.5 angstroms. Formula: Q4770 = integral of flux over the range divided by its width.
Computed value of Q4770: 3.64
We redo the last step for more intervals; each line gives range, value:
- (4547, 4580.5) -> 3.62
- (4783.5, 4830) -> 3.68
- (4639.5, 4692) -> 3.61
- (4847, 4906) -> 3.44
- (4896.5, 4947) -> 3.55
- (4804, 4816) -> 3.72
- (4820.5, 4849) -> 3.68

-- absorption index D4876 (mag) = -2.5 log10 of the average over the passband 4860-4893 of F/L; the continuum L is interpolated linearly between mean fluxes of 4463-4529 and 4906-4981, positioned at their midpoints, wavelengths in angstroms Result 0.071 mag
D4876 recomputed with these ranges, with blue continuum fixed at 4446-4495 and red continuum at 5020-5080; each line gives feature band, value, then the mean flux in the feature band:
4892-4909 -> -0.05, 3.65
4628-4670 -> -0.04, 3.61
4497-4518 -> -0.06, 3.69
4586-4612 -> -0.04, 3.63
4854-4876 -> 0.10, 3.2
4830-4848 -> -0.06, 3.68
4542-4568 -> -0.04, 3.6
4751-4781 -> -0.05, 3.66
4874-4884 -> -0.02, 3.57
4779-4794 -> -0.05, 3.64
